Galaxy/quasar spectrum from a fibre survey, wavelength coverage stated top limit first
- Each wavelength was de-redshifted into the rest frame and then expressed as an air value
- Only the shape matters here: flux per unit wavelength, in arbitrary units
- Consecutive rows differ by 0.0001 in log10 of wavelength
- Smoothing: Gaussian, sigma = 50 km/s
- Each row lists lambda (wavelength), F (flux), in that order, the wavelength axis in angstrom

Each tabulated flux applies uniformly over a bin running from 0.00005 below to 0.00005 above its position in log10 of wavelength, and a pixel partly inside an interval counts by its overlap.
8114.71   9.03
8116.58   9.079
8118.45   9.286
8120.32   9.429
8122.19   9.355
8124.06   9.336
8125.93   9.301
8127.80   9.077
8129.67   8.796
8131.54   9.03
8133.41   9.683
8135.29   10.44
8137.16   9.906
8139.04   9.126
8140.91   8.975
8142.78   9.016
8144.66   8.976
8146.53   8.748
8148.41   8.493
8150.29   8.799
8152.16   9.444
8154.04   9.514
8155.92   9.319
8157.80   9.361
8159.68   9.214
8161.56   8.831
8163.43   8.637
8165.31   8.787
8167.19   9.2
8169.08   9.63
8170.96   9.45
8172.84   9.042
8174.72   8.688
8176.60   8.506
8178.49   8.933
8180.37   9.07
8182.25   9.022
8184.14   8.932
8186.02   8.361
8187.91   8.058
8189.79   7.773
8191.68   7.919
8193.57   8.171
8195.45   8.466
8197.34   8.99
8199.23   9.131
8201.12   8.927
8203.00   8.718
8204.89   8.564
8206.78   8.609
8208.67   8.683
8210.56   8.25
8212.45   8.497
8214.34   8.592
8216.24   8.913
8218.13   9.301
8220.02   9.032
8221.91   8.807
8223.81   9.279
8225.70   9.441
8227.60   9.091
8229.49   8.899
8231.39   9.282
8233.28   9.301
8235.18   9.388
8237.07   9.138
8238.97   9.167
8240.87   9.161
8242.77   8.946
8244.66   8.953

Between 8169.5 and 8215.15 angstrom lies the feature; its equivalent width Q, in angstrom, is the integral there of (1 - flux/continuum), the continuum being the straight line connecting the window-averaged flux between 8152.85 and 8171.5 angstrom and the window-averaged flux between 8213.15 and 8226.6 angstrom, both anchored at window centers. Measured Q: 2.31 angstrom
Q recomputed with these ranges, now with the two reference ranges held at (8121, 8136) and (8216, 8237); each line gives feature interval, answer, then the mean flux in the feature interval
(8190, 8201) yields 0.9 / 8.51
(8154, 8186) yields 0.9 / 9.03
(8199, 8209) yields 0.5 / 8.76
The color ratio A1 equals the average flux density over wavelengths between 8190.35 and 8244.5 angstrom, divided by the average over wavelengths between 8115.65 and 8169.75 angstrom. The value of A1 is 0.96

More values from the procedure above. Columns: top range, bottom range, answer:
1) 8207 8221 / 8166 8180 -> 0.97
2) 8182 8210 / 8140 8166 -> 0.95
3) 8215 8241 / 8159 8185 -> 1.02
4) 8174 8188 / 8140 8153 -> 0.98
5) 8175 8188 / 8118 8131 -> 0.95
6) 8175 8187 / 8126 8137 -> 0.93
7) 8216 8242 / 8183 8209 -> 1.08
